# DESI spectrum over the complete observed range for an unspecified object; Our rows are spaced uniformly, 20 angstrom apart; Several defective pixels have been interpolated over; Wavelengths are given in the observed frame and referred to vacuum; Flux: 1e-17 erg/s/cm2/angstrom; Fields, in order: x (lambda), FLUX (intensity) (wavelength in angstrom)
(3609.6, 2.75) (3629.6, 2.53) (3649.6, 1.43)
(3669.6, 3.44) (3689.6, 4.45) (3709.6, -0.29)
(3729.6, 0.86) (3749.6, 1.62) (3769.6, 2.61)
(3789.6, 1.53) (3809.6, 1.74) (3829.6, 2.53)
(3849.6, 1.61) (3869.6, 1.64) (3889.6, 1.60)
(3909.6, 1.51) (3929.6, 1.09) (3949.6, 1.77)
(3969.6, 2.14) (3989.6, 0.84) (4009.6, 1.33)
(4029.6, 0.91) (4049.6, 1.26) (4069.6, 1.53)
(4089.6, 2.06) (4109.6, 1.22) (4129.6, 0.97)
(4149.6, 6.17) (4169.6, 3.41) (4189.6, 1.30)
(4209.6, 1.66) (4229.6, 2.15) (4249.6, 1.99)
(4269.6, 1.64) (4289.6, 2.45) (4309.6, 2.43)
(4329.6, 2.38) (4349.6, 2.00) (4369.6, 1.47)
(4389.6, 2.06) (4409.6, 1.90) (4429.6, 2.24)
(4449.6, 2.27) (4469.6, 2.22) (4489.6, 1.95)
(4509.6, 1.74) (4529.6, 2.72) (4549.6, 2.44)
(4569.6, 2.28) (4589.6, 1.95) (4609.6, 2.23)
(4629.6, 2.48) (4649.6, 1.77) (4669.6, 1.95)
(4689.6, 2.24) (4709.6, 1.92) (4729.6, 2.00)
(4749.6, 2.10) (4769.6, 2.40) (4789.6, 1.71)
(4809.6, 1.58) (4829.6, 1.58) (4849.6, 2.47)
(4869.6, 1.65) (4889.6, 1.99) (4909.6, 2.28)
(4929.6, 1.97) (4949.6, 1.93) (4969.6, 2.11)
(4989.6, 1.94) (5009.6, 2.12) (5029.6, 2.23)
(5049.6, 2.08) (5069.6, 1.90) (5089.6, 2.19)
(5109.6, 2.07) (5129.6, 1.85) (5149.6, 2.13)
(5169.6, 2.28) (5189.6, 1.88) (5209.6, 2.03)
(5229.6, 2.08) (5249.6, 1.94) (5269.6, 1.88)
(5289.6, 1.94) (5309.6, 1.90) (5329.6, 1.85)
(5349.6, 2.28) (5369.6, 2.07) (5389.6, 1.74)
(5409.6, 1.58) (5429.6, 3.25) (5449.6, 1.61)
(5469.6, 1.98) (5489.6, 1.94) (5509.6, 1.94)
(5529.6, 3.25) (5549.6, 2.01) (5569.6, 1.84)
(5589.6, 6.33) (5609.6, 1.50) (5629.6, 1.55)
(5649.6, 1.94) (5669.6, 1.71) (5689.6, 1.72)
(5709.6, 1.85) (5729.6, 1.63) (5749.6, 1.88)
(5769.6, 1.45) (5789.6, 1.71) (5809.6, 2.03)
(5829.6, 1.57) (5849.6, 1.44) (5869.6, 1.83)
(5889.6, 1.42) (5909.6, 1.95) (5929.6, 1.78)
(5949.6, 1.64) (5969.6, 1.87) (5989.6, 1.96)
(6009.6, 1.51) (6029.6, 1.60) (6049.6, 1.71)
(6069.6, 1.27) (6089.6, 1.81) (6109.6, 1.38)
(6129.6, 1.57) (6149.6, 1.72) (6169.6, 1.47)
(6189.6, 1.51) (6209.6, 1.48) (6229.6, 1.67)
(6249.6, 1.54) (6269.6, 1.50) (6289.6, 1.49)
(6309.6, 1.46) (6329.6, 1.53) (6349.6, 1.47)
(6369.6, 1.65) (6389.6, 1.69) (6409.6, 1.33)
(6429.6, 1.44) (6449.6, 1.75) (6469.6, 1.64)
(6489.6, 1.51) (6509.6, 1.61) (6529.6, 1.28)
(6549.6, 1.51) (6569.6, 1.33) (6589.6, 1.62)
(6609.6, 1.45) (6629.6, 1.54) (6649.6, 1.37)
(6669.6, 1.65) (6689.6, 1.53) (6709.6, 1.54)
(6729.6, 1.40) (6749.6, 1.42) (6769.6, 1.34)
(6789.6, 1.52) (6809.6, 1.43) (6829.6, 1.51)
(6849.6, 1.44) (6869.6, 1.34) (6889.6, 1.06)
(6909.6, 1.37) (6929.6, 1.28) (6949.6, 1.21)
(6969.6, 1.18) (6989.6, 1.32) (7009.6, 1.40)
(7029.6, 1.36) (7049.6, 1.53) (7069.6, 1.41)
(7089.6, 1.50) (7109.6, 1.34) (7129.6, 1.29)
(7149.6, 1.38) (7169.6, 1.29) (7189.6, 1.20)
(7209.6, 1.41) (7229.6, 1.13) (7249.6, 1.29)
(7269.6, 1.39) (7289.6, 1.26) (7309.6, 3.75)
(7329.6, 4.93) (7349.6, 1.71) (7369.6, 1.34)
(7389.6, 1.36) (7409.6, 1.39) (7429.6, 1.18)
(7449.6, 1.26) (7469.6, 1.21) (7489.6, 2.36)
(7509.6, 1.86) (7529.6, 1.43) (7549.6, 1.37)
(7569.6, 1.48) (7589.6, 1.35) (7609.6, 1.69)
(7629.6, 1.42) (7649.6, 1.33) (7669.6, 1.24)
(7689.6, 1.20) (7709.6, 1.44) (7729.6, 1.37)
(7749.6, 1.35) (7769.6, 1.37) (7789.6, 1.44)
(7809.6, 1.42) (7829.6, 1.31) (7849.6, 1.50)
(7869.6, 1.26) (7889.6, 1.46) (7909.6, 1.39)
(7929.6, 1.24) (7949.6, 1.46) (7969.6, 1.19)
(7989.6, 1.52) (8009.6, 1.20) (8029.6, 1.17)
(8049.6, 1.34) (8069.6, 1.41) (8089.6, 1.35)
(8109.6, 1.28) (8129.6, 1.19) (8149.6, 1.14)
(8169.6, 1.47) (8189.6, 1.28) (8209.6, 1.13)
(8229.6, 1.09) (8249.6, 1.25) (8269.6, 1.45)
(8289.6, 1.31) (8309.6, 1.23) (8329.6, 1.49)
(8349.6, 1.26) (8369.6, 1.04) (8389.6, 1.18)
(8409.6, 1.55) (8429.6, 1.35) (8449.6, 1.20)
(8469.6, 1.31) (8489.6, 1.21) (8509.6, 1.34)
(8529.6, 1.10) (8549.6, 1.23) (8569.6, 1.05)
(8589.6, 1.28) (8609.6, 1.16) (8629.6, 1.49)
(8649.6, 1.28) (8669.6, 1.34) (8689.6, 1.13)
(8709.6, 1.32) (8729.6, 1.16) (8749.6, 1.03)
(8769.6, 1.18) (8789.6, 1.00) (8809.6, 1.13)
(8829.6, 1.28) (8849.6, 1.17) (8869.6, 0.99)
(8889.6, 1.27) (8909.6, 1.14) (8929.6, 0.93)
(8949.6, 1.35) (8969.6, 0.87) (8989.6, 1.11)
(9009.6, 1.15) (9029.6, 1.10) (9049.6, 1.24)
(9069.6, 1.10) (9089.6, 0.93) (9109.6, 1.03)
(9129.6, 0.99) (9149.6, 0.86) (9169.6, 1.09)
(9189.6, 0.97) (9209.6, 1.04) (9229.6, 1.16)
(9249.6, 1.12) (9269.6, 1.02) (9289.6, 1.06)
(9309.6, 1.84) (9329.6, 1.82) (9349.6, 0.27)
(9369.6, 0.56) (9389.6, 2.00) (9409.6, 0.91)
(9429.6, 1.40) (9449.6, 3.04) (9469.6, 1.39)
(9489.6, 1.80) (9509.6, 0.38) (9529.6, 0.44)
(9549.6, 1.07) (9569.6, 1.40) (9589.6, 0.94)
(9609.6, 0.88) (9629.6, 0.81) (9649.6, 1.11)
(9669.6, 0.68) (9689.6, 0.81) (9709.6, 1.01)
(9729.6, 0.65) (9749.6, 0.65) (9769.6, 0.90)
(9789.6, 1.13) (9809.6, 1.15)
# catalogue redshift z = 0.115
